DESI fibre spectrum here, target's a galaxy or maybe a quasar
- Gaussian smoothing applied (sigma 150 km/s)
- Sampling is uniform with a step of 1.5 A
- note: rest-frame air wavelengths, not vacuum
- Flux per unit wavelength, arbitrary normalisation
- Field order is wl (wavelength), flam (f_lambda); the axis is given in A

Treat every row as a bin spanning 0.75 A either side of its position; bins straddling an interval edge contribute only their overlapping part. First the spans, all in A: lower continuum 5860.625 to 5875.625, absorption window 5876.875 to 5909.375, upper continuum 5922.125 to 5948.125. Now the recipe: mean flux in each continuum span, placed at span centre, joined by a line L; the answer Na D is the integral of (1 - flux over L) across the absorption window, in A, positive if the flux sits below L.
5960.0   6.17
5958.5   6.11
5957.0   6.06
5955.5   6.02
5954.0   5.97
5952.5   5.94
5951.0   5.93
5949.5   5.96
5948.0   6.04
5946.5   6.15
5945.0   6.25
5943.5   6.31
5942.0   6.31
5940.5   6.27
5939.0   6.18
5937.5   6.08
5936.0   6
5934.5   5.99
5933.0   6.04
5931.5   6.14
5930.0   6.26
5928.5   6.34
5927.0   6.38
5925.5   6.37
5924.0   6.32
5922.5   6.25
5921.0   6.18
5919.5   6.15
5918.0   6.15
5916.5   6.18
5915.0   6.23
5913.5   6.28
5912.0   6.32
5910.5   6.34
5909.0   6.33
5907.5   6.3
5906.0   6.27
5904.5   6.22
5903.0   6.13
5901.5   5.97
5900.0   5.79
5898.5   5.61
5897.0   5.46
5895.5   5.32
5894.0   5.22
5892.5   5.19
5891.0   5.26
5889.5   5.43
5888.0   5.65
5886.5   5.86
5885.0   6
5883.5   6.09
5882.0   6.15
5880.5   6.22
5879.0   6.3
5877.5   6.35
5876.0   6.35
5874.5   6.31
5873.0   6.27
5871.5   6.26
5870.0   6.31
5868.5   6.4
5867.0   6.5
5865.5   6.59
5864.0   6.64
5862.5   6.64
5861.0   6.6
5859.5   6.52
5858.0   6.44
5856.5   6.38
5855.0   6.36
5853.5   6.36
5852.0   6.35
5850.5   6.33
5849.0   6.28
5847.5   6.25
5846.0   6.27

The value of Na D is 2.5 A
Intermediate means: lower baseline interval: 6.45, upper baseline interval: 6.21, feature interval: 5.86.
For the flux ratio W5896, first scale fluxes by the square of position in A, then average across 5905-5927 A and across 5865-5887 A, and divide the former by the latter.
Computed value 1.0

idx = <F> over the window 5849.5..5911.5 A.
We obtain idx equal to 6.13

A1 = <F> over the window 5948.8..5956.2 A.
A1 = 5.96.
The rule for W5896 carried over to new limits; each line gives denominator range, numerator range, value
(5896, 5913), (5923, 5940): 1.03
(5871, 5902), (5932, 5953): 1.06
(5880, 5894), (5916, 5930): 1.11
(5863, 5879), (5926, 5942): 0.99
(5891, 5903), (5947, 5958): 1.10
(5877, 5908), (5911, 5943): 1.08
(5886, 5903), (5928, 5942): 1.12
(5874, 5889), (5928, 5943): 1.03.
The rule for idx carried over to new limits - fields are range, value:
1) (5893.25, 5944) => 6.11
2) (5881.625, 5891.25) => 5.79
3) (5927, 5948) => 6.18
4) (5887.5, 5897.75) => 5.35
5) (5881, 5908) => 5.77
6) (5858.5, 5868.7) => 6.56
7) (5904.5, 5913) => 6.3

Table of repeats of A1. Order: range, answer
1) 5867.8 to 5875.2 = 6.31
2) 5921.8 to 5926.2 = 6.31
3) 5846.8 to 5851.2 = 6.29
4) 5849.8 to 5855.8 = 6.35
